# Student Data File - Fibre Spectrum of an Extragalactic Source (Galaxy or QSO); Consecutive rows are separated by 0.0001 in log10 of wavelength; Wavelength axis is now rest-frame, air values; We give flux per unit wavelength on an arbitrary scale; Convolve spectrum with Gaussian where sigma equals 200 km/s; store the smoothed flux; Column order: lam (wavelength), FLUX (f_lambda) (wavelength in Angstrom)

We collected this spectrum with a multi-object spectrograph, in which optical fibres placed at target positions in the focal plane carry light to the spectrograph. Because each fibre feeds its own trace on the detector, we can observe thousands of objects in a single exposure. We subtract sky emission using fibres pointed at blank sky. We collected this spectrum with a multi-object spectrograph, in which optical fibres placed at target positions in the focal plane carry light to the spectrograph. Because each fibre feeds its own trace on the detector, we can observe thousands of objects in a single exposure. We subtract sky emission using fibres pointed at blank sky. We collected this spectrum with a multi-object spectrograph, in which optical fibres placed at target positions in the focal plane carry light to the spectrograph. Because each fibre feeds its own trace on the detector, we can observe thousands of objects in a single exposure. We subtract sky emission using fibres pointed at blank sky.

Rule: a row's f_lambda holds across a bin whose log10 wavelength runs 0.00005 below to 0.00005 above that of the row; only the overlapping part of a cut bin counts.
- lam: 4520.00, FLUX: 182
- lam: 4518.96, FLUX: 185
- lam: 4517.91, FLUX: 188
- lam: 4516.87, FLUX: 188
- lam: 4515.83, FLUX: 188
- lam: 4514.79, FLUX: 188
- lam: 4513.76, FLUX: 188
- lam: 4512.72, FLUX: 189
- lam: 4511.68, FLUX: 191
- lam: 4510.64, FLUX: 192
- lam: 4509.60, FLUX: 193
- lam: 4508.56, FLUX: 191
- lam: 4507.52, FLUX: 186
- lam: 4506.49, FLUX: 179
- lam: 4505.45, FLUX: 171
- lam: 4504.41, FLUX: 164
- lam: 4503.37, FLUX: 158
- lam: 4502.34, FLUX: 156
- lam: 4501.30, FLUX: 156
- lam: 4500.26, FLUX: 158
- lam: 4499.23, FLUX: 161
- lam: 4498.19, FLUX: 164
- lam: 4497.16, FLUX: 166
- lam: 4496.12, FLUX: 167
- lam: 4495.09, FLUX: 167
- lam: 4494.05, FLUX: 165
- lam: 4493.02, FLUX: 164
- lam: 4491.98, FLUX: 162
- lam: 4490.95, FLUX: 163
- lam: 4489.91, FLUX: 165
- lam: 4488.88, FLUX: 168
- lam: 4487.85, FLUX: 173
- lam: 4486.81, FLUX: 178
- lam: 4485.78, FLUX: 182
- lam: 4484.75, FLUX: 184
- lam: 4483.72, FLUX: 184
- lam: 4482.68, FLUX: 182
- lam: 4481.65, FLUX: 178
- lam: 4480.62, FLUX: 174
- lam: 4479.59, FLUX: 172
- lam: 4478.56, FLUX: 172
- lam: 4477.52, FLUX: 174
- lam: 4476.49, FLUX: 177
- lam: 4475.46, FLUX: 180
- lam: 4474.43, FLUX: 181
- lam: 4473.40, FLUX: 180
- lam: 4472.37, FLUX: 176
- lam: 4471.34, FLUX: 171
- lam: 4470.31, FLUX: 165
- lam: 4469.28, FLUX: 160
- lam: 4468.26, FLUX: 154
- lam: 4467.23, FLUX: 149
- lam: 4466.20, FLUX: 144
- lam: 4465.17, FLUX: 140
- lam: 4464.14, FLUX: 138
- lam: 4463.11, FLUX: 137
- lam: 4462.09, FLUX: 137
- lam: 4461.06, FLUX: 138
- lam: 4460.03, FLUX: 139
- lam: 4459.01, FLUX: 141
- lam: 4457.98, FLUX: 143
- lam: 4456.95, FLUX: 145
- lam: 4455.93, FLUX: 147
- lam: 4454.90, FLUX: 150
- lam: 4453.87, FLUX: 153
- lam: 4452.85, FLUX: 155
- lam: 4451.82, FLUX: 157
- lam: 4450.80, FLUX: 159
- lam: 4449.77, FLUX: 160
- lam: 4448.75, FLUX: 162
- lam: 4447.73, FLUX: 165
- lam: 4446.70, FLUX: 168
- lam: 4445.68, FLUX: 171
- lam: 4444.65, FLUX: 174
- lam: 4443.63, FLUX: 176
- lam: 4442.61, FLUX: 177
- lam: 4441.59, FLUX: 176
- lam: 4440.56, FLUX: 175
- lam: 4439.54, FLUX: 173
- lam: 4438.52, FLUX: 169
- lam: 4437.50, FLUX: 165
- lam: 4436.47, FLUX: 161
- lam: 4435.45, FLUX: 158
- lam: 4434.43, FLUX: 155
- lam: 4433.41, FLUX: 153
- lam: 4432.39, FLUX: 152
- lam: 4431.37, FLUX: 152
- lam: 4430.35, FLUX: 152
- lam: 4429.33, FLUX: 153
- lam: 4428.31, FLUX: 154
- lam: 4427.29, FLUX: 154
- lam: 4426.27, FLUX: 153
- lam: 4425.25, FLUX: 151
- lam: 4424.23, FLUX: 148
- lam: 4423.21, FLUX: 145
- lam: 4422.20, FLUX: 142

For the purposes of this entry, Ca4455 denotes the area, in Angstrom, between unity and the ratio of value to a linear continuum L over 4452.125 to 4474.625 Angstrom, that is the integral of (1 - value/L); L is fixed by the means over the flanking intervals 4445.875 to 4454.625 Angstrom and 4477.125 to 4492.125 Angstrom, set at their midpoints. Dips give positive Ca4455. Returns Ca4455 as 1.9 Angstrom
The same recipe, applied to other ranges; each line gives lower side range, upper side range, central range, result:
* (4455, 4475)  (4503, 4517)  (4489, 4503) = 0.9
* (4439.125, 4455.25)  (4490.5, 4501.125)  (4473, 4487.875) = -1.3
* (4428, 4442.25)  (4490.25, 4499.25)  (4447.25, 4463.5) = 1.3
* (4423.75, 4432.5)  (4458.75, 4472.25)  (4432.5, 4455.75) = -2.1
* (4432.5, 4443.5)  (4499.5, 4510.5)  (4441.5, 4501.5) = 2.1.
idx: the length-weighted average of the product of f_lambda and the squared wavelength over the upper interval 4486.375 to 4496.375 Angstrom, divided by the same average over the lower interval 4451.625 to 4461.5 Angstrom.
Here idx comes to 1.16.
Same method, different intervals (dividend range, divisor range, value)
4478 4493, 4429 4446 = 1.08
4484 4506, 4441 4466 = 1.10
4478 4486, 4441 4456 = 1.10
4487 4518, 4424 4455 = 1.11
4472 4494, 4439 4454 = 1.06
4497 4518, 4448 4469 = 1.22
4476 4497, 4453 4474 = 1.16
